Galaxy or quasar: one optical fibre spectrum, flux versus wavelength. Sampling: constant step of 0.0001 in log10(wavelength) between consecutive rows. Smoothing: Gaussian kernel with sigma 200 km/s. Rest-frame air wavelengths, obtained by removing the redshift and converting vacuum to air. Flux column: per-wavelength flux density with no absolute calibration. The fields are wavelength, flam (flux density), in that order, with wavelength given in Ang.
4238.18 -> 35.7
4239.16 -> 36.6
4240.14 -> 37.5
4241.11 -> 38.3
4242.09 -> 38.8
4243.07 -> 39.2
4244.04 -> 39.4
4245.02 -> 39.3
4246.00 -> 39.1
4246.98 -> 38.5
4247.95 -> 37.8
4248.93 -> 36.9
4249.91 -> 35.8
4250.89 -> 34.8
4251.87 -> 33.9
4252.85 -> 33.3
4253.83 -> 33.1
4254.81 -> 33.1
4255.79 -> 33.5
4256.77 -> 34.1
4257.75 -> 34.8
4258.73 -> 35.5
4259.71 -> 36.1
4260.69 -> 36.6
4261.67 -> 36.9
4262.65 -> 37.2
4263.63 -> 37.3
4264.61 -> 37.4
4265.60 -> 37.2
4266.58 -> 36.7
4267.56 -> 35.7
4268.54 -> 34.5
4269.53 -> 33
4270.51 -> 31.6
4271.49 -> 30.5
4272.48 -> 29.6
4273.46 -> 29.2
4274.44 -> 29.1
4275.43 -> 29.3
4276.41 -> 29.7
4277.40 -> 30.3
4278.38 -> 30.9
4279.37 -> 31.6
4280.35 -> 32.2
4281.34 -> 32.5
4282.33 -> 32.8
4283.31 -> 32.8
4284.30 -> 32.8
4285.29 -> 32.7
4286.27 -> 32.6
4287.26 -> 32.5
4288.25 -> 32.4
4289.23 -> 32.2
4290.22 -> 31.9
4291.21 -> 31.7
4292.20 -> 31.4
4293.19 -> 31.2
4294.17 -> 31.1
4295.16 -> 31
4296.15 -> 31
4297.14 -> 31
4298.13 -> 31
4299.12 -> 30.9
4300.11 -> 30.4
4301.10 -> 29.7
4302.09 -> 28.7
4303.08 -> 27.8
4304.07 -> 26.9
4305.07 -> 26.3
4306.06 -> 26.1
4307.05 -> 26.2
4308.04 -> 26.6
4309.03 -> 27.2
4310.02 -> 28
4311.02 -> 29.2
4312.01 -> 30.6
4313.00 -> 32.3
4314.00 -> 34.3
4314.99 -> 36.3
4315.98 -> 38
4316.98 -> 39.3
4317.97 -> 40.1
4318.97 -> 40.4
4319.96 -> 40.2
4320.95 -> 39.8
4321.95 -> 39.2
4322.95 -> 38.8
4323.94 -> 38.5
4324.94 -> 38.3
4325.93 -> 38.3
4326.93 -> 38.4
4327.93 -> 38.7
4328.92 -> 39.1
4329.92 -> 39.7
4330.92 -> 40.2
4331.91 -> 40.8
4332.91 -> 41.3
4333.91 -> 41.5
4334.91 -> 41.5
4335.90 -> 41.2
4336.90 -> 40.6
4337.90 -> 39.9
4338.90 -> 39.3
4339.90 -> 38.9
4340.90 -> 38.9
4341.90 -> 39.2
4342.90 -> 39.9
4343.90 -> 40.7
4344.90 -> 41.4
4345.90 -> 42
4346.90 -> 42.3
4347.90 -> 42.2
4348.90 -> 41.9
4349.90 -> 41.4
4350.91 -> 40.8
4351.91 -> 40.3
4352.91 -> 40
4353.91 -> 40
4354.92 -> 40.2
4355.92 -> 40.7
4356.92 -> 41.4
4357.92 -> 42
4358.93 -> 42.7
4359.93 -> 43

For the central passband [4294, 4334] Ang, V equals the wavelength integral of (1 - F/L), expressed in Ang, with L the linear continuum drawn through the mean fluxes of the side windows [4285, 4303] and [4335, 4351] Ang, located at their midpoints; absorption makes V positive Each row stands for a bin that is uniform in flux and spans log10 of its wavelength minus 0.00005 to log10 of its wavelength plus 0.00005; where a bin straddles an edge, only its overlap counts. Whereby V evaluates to 1.2 Ang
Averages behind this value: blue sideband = 31.2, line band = 34.2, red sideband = 40.7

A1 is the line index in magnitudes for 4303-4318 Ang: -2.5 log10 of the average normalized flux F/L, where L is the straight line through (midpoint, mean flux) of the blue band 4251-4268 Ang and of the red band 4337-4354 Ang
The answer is 0.24 mag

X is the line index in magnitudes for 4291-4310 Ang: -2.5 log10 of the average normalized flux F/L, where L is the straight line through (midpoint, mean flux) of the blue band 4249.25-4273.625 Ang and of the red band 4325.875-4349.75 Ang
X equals 0.27 mag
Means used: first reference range 34.5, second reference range 40.4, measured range 29.2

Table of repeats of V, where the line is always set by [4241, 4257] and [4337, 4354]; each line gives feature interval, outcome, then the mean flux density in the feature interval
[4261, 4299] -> 5.2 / 32.5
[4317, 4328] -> 0.1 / 39.2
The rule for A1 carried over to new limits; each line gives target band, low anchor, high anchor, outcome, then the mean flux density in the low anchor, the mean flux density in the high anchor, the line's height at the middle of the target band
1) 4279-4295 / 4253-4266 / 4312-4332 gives 0.15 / 35.5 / 38.3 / 36.7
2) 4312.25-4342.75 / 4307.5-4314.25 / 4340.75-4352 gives -0.13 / 29.5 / 41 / 34.9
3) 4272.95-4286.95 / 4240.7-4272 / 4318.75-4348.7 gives 0.19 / 35.9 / 40.1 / 37.2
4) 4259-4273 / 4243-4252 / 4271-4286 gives -0.04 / 37.5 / 31.1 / 33.7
